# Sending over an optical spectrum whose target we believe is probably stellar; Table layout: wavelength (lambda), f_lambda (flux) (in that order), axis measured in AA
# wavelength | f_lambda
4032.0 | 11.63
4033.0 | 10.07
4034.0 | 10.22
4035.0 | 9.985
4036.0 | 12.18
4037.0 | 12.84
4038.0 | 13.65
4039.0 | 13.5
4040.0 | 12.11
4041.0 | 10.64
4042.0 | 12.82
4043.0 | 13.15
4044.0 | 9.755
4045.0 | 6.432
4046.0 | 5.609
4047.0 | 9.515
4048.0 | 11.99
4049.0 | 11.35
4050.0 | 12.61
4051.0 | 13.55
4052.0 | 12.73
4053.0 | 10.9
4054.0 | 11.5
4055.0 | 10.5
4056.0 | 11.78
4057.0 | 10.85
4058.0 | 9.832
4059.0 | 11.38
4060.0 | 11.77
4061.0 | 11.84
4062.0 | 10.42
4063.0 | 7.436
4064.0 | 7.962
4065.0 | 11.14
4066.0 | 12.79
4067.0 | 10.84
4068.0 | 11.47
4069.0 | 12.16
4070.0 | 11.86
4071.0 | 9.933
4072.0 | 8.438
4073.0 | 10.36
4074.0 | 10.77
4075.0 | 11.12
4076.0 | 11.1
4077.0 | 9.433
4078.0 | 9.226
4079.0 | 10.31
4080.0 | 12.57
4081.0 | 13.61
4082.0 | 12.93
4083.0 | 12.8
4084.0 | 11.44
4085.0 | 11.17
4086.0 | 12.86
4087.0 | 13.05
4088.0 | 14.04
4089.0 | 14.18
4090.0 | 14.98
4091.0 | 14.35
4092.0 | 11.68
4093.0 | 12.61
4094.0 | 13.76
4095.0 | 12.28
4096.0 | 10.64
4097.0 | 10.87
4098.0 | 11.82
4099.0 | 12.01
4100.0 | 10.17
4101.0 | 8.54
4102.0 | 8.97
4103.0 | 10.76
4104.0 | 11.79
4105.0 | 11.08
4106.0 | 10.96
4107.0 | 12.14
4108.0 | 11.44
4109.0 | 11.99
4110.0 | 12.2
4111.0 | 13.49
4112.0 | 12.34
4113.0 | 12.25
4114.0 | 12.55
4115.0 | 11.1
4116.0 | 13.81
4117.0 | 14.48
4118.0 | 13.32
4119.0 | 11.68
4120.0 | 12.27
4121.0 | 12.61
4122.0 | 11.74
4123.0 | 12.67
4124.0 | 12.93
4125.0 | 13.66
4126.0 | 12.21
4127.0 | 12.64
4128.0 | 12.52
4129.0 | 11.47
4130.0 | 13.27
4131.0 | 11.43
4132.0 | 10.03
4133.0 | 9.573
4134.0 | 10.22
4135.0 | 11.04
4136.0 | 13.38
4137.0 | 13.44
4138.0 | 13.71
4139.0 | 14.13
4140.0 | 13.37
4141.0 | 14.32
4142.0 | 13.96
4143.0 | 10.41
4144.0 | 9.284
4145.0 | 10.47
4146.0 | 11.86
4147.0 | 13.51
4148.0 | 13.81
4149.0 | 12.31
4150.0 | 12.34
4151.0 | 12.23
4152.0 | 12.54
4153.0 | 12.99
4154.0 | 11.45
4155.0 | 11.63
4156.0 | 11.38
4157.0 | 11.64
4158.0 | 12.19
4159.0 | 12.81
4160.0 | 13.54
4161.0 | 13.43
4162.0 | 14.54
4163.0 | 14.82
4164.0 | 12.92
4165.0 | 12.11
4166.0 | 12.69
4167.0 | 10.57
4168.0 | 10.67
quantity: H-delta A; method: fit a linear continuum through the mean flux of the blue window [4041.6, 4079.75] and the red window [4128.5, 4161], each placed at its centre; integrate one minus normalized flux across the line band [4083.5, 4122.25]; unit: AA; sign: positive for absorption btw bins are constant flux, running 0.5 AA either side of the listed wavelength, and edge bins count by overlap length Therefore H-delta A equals -2.3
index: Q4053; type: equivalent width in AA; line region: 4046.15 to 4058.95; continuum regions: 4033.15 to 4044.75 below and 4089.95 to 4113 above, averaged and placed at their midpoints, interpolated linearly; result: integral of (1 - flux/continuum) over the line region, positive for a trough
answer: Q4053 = 0.5 AA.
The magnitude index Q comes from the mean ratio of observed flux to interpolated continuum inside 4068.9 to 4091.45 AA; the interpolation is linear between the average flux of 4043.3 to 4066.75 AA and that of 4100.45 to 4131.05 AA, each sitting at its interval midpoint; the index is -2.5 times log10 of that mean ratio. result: -0.06 mag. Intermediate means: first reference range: 10.6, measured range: 11.8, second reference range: 12.1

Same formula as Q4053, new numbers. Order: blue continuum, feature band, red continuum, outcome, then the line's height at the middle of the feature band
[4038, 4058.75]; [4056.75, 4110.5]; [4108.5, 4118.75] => 2.6 AA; 12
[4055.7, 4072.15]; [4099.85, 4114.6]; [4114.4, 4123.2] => 1.0 AA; 12.2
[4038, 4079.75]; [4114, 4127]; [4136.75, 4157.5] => -0.8 AA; 11.9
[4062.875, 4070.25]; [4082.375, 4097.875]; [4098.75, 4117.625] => -1.9 AA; 11.3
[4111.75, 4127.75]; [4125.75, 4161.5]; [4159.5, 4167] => 2.0 AA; 13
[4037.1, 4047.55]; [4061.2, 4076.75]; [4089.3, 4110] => 1.0 AA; 11.2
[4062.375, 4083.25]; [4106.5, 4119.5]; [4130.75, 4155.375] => -1.0 AA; 11.6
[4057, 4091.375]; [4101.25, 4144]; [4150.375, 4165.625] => 0.0 AA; 12.2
